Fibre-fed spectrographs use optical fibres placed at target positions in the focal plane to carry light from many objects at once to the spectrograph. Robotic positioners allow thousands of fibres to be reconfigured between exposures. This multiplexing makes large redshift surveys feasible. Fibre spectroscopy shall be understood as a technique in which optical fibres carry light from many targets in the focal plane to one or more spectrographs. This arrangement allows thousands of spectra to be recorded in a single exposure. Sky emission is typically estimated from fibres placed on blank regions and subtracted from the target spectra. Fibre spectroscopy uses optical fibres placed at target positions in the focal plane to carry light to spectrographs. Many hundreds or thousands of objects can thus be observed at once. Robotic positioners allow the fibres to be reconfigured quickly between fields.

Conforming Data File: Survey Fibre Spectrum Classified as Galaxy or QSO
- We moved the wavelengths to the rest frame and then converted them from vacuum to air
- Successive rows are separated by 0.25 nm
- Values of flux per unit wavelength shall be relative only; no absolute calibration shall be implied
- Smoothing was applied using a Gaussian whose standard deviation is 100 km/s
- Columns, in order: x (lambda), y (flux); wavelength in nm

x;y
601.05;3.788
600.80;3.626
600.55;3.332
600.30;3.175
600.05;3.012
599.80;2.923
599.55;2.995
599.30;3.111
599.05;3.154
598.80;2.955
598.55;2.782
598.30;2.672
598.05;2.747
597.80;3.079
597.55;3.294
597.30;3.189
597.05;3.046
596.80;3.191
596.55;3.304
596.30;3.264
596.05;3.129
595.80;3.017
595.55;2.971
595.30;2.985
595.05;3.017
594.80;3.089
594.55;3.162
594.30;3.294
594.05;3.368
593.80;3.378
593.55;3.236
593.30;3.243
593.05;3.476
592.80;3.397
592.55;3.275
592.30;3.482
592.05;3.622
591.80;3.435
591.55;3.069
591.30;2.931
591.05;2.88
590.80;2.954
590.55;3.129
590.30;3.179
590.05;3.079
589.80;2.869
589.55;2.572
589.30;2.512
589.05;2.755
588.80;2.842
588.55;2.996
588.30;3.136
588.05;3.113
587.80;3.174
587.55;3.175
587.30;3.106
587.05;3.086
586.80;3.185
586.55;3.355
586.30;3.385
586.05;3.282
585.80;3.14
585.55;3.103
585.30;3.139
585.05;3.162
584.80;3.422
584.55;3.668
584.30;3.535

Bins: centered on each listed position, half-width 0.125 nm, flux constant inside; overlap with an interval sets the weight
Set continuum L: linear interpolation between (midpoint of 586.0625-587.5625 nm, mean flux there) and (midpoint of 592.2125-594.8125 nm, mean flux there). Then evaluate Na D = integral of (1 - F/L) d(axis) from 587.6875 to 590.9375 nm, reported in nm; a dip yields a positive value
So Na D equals 0.31 nm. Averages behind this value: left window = 3.22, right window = 3.32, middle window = 2.95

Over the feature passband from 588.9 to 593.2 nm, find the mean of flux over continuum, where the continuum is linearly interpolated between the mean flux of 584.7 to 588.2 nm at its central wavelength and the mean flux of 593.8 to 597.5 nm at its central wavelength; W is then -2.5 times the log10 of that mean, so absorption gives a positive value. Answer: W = 0.03 mag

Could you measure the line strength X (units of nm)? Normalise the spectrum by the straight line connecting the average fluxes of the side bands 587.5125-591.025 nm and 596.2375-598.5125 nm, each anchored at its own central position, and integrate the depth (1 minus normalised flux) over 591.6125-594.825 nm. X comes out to -0.36 nm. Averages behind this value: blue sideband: 2.96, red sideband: 3.07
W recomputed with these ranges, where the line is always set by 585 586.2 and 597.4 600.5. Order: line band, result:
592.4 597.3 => -0.05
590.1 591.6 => 0.03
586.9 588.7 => 0.01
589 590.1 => 0.14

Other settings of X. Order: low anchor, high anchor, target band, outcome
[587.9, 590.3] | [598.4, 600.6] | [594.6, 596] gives -0.02 nm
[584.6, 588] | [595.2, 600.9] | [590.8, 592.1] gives 0.01 nm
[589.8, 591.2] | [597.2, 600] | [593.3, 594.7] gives -0.13 nm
